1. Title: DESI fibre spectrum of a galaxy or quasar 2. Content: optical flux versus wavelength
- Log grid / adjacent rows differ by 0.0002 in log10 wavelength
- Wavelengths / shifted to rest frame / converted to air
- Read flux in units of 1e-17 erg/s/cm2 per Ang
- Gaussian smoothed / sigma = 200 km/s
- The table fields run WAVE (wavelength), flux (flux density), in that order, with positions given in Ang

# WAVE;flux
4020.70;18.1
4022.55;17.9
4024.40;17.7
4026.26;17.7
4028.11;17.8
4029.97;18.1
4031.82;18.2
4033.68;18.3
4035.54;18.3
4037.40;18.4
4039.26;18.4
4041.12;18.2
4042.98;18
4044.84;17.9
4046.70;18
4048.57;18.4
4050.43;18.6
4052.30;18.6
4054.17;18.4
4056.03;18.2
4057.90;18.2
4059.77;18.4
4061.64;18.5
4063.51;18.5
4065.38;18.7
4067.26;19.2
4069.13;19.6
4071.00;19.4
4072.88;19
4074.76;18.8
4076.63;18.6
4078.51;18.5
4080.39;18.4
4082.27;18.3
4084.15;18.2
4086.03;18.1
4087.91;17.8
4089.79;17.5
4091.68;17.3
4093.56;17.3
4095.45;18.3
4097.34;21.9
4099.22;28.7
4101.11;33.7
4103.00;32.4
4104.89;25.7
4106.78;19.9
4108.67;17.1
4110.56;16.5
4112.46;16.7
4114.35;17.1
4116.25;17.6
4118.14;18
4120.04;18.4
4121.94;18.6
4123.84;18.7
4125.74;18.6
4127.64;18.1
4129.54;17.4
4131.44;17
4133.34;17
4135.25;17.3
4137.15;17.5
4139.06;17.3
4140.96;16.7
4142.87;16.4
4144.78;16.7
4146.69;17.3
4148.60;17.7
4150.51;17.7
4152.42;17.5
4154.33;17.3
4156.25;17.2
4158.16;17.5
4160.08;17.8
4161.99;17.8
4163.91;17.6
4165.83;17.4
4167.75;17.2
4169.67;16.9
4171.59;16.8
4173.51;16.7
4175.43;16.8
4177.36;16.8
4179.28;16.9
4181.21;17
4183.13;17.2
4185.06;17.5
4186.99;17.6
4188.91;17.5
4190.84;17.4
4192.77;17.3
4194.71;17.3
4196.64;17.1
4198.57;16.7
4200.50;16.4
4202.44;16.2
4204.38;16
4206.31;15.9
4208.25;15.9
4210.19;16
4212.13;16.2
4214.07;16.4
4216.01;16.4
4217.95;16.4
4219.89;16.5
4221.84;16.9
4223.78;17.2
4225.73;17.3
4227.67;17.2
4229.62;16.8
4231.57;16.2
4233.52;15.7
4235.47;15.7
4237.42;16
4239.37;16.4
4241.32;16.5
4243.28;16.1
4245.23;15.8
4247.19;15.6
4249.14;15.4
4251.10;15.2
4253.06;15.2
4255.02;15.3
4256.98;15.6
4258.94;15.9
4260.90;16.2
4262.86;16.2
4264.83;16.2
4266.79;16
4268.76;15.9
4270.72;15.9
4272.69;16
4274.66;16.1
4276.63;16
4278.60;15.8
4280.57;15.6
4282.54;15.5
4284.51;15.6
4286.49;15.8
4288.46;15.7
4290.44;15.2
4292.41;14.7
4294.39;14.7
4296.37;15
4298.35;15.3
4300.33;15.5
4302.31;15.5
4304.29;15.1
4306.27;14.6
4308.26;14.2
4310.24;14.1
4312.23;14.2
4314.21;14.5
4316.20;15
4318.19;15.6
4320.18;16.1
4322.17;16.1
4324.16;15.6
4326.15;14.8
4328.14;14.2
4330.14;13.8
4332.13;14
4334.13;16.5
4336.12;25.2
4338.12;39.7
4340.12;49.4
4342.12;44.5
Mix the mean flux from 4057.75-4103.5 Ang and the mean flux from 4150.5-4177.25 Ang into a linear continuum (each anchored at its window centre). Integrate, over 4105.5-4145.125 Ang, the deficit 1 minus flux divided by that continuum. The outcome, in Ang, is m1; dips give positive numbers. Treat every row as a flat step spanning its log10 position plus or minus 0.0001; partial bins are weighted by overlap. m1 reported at 2.0 Ang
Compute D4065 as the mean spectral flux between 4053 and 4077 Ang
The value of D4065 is 18.7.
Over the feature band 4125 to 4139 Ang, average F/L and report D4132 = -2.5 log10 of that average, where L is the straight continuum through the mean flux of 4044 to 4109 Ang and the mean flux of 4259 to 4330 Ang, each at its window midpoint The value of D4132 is 0.07 mag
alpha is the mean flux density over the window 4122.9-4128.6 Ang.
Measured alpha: 18.5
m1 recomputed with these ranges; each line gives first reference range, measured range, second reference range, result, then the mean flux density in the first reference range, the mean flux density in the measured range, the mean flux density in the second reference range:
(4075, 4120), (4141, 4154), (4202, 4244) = 1.0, 20.1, 17.2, 16.4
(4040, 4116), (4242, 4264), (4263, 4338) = 1.2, 19.5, 15.7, 15.8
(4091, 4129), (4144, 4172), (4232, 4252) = 2.1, 20.5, 17.4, 15.9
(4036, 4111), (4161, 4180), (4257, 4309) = 0.7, 19.6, 17.1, 15.6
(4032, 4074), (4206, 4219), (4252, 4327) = 0.2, 18.5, 16.2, 15.4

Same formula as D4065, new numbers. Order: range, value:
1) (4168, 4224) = 16.8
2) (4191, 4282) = 16.2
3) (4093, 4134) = 20.3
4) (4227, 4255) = 15.9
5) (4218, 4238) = 16.6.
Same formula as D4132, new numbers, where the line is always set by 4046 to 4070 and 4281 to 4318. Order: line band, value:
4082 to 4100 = -0.07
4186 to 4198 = -0.05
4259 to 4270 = -0.04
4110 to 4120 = 0.03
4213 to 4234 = -0.03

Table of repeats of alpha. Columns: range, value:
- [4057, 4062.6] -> 18.4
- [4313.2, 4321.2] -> 15.3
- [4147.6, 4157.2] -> 17.5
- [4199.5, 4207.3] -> 16.1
